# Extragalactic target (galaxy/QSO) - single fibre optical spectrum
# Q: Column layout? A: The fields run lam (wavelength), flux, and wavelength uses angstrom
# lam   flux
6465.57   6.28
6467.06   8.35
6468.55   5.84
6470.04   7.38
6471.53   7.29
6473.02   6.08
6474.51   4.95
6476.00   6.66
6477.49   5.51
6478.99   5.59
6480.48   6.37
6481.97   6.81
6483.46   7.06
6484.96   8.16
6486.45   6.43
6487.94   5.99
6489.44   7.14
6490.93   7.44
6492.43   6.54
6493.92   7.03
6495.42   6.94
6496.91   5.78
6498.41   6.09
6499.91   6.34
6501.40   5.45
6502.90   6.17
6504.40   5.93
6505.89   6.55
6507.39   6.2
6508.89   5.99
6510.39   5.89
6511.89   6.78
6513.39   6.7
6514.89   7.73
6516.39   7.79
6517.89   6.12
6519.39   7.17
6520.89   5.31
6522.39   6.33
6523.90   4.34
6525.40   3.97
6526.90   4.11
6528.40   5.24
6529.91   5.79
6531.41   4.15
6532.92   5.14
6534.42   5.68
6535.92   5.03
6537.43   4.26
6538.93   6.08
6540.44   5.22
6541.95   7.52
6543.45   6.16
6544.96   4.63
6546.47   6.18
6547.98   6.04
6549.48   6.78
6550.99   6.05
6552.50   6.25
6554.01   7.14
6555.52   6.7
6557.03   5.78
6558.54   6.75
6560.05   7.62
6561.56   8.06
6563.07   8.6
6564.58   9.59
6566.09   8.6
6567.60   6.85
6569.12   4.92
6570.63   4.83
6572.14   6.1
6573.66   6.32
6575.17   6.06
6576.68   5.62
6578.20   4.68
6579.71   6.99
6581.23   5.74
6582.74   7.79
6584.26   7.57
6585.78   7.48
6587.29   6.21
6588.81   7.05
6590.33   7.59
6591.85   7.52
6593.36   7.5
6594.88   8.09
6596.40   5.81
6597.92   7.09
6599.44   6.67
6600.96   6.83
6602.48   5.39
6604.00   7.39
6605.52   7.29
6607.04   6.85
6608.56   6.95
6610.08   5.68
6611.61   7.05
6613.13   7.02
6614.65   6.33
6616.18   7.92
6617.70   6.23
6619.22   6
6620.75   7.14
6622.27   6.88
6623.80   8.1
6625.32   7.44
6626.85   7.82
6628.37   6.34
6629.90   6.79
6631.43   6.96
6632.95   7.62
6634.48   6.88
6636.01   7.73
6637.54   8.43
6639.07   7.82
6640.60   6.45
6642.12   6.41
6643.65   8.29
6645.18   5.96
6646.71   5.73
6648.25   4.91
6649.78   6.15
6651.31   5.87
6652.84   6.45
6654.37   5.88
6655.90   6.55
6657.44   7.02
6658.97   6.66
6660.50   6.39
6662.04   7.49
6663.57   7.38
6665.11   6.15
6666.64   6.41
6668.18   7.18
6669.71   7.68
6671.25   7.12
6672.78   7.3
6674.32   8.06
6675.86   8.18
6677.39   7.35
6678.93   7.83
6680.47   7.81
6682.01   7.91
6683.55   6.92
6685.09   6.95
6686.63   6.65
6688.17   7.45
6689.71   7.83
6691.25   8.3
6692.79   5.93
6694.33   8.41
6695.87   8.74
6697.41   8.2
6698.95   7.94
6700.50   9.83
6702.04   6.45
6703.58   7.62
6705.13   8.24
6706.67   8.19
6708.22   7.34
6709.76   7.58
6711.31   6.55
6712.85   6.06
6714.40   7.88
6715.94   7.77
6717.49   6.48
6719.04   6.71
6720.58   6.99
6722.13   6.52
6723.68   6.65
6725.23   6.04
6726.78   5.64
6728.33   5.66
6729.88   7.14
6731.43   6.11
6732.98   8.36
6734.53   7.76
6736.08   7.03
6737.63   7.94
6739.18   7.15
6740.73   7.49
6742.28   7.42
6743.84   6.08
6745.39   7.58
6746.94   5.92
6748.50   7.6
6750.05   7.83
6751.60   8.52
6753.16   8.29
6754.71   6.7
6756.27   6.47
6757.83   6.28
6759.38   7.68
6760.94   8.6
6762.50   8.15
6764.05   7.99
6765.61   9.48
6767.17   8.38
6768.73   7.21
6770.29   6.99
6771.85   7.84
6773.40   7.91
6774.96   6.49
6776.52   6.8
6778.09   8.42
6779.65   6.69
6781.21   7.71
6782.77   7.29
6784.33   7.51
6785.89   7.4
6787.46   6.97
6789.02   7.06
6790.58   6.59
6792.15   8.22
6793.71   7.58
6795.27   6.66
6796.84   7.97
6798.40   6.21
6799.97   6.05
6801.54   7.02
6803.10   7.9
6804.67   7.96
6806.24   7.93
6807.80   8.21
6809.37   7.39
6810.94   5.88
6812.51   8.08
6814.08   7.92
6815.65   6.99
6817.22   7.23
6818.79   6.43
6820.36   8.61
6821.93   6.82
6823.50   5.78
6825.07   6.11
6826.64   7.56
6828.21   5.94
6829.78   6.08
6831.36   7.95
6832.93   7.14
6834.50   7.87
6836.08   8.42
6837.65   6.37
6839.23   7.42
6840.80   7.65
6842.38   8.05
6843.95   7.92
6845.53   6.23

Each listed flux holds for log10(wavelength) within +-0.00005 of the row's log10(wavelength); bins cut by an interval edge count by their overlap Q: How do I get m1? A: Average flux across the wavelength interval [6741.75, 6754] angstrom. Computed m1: 7.4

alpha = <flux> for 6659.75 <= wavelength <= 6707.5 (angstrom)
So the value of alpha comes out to 7.54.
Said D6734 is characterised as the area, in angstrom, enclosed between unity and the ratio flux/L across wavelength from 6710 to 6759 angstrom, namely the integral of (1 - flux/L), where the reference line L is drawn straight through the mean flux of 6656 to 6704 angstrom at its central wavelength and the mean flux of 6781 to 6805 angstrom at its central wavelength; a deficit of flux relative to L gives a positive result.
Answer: 2.27 angstrom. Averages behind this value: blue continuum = 7.44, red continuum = 7.23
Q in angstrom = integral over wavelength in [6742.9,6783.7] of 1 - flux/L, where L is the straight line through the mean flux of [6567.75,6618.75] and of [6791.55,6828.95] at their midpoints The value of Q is -2.5 angstrom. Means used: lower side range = 6.62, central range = 7.5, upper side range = 7.18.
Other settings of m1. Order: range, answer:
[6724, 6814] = 7.32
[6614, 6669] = 6.83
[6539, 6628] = 6.76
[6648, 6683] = 6.98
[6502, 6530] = 6.01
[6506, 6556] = 5.9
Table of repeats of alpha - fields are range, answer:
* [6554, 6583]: 6.71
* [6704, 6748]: 7.02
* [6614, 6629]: 7.03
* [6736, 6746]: 7.25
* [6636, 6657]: 6.58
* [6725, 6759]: 7.07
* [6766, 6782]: 7.49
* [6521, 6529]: 4.83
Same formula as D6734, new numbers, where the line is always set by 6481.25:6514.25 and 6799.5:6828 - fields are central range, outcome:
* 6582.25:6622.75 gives -1.11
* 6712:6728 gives 0.81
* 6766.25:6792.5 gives -0.92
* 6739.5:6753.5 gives -0.64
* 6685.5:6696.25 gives -0.95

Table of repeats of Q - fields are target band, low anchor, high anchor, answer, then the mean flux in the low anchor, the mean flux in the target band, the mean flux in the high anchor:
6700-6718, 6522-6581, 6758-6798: -1.0 angstrom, 6.05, 7.48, 7.55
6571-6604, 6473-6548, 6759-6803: -1.1 angstrom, 6.05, 6.67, 7.46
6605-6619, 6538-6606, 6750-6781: 0.2 angstrom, 6.68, 6.78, 7.63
